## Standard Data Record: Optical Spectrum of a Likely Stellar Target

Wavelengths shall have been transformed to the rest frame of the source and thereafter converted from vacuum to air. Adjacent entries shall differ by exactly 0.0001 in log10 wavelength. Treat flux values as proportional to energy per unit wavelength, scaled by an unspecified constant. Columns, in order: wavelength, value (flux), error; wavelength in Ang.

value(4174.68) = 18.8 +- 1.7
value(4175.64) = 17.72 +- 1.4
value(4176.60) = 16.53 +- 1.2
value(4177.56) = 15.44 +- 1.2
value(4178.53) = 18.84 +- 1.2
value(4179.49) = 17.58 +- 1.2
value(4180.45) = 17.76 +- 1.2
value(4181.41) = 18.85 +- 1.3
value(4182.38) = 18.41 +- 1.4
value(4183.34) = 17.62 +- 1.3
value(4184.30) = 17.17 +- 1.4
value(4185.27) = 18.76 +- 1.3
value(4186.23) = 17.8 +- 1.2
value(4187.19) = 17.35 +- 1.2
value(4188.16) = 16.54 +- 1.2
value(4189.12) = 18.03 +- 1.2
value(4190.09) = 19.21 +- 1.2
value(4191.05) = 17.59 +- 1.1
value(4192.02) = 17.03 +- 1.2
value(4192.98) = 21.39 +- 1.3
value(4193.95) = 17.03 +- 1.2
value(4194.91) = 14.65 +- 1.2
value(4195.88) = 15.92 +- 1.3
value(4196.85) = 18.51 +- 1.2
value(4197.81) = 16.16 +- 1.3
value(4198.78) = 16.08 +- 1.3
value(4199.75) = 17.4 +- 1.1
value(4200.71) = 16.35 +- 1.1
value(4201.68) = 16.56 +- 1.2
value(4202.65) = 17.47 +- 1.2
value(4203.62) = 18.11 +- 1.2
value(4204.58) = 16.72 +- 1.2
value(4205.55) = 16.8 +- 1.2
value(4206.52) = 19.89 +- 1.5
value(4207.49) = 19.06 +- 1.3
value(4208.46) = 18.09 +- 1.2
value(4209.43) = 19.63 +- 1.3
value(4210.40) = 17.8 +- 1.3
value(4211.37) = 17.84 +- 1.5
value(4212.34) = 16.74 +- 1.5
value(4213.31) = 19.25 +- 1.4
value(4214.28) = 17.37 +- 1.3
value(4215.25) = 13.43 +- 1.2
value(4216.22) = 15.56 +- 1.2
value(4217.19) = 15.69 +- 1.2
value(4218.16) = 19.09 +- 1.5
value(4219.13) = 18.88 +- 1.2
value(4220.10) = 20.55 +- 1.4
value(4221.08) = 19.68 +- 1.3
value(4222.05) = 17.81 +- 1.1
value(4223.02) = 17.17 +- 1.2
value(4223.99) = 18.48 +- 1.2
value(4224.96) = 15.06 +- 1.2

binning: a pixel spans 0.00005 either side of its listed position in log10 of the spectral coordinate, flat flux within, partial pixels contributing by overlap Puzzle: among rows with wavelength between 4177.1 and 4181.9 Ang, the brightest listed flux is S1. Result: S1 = 18.85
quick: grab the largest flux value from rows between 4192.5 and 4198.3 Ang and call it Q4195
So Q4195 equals 21.39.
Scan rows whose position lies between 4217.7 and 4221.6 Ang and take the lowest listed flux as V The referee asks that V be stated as 18.88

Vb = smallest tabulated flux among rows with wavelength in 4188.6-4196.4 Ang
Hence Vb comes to 14.65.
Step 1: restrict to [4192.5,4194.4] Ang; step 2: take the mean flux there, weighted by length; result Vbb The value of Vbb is 19.2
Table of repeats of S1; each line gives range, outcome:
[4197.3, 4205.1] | 18.11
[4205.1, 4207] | 19.89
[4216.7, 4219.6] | 19.09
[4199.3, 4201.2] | 17.4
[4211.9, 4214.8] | 19.25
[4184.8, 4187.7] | 18.76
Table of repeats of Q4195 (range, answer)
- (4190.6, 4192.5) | 17.59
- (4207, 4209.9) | 19.63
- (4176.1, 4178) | 16.53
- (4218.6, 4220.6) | 20.55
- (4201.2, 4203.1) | 17.47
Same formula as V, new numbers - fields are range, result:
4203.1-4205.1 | 16.72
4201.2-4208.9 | 16.56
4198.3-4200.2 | 16.08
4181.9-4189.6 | 16.54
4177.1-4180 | 15.44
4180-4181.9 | 17.76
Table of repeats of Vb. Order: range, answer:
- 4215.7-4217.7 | 15.56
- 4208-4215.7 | 13.43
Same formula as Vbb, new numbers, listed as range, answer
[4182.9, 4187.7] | 17.7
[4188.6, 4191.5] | 18.3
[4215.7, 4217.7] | 15.7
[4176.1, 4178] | 16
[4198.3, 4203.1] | 16.8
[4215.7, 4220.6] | 17.9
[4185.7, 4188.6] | 17.3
